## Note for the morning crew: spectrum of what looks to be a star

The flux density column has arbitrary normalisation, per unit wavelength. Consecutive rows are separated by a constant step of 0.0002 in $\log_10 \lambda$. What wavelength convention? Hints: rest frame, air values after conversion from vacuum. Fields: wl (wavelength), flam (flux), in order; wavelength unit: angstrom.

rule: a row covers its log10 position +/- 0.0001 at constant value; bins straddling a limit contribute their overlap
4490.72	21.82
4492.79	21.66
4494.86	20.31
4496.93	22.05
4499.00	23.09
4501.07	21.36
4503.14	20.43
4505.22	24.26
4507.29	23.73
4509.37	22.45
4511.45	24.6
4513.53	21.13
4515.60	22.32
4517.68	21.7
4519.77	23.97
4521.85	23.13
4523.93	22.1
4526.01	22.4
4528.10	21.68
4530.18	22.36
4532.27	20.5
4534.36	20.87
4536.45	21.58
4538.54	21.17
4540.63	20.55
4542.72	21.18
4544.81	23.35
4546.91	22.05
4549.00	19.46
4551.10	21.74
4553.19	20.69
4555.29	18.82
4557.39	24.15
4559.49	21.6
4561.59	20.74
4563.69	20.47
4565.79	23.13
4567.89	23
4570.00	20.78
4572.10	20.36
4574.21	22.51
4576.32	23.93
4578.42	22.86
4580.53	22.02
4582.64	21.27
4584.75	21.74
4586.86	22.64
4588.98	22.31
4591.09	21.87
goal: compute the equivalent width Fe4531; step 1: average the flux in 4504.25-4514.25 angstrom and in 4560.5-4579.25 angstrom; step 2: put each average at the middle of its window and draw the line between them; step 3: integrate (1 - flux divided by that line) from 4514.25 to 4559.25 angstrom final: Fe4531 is 1.98 angstrom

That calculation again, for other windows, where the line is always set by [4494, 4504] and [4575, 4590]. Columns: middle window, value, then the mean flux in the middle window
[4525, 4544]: 0.4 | 21.4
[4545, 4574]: 1.0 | 21.4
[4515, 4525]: -0.4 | 22.7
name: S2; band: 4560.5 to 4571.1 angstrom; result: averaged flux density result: 21.6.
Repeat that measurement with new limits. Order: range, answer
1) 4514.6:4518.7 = 22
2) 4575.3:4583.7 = 22.5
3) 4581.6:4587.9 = 21.9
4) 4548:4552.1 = 20.6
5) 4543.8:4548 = 22.6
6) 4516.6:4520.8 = 22.8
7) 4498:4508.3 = 22.6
